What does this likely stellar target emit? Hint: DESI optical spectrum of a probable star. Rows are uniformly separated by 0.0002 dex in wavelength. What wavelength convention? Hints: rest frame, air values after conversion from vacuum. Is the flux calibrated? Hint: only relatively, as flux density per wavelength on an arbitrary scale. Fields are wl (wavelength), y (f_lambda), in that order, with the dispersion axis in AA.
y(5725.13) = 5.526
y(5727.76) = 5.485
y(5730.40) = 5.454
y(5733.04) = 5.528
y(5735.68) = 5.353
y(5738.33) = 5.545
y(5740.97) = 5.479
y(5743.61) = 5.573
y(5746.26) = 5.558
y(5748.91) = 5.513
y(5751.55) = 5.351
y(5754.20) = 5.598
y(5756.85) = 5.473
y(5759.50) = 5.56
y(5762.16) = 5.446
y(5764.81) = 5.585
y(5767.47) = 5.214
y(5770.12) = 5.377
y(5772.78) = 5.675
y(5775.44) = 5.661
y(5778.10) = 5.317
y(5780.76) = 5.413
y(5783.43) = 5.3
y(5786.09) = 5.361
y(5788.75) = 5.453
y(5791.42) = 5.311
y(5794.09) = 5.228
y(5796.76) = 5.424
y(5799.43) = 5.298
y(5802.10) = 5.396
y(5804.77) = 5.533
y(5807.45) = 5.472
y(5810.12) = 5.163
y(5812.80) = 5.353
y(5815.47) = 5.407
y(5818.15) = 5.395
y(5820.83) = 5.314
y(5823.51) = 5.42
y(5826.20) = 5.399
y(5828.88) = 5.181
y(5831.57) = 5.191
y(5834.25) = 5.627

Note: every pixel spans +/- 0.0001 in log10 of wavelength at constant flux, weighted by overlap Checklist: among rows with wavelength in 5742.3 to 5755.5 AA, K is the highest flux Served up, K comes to 5.598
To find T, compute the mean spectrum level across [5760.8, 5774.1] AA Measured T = 5.46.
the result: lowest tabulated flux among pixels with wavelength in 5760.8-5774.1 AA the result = 5.214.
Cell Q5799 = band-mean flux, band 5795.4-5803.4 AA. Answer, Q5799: 5.37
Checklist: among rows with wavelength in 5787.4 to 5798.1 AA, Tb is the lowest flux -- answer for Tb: 5.228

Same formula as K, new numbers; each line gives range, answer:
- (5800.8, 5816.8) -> 5.533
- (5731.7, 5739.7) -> 5.545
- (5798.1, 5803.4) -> 5.396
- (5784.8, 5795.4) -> 5.453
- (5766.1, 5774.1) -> 5.675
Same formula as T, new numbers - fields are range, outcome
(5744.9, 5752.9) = 5.47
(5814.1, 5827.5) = 5.39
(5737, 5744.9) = 5.53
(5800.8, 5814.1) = 5.38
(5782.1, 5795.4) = 5.33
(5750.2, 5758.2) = 5.48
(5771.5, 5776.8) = 5.67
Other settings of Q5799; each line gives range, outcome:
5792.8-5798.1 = 5.33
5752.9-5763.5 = 5.52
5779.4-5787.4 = 5.36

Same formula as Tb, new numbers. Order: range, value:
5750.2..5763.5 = 5.351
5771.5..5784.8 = 5.3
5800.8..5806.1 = 5.396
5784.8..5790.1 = 5.361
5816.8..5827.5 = 5.314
